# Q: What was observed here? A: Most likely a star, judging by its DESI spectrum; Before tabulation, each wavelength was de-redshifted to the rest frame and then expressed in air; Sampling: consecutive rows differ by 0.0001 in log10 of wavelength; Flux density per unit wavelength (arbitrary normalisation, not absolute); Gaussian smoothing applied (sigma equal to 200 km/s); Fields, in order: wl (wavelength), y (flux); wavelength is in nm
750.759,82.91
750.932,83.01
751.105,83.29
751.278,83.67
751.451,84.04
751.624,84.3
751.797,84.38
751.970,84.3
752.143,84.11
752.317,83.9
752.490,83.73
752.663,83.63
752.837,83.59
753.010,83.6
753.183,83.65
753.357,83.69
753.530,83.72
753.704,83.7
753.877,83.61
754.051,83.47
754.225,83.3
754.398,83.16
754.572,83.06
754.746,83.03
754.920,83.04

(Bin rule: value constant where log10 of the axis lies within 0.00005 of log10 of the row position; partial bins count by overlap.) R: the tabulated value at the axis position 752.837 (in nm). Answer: 83.59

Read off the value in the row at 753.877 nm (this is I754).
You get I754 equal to 83.61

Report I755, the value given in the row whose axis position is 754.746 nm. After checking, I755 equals 83.03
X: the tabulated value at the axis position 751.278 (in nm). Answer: 83.67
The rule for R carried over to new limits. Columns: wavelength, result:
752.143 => 84.11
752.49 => 83.73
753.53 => 83.72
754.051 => 83.47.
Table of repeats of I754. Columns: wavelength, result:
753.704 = 83.7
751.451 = 84.04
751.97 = 84.3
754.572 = 83.06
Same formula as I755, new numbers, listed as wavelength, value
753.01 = 83.6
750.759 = 82.91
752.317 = 83.9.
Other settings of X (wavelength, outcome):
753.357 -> 83.69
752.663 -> 83.63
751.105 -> 83.29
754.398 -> 83.16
